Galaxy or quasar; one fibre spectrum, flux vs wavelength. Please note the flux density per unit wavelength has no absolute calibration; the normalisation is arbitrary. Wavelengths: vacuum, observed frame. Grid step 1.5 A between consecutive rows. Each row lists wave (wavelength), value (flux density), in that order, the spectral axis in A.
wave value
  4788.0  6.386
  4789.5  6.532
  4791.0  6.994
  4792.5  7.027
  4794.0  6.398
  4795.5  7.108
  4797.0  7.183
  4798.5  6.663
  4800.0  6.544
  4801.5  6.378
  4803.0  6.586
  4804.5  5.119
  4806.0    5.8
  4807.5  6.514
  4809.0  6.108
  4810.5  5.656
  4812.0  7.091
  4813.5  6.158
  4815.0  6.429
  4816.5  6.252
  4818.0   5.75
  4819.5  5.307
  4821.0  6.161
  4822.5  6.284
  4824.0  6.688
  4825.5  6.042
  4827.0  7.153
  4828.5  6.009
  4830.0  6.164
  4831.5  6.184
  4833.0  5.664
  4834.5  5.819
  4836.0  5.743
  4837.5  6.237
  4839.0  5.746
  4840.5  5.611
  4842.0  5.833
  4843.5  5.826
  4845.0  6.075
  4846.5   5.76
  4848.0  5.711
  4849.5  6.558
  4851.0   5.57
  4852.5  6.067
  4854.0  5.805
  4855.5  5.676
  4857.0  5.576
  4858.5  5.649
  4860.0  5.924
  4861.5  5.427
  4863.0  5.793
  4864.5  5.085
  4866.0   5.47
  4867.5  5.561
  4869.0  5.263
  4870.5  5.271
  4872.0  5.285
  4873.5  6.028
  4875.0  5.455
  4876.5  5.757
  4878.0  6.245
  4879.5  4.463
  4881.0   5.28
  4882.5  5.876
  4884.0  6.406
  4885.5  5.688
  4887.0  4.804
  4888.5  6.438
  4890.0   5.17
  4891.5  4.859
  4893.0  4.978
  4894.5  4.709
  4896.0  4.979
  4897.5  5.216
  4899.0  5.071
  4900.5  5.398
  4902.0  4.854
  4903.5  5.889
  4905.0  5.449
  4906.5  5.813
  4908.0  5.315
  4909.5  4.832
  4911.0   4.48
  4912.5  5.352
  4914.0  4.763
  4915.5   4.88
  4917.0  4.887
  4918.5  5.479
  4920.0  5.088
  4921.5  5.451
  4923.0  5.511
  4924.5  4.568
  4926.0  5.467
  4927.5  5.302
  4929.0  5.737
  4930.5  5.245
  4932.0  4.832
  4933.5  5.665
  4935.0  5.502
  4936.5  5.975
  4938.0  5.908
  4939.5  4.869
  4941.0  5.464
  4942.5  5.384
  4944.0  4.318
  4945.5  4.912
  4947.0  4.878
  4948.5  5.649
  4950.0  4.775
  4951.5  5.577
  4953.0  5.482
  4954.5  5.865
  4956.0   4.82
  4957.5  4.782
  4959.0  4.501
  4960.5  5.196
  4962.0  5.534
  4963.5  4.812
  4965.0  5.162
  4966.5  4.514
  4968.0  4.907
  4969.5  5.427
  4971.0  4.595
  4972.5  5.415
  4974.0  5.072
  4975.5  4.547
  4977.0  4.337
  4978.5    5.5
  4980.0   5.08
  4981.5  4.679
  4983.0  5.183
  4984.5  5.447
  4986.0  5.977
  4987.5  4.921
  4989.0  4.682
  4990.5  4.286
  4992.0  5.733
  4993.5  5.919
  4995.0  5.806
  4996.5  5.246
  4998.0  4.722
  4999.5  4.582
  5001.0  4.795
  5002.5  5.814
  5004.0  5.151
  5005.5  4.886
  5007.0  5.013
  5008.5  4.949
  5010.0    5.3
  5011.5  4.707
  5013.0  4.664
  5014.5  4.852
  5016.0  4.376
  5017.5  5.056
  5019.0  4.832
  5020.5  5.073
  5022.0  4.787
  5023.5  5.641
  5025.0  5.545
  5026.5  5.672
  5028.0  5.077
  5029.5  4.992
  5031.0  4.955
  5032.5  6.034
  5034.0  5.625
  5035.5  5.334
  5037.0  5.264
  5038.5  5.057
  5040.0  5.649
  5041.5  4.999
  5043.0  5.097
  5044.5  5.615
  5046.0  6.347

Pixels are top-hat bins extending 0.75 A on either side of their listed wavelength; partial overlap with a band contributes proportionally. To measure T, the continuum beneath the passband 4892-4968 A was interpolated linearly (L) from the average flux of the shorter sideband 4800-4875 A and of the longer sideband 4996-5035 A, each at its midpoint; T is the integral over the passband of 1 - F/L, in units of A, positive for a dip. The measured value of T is 4.3 A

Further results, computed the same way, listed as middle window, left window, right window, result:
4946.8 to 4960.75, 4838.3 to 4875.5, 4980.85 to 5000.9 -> 0.37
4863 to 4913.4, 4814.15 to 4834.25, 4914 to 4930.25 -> 1.63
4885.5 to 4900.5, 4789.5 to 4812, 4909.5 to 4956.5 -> 1.13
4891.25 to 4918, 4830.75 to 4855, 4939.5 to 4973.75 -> 1.70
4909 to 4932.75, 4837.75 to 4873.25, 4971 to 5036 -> 1.37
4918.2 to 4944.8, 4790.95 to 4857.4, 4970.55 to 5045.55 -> 1.16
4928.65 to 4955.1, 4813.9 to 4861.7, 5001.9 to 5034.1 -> 0.74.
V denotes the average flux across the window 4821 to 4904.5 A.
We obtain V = 5.68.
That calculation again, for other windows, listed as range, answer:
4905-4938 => 5.26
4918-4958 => 5.28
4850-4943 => 5.39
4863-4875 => 5.45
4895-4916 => 5.16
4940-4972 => 5.08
